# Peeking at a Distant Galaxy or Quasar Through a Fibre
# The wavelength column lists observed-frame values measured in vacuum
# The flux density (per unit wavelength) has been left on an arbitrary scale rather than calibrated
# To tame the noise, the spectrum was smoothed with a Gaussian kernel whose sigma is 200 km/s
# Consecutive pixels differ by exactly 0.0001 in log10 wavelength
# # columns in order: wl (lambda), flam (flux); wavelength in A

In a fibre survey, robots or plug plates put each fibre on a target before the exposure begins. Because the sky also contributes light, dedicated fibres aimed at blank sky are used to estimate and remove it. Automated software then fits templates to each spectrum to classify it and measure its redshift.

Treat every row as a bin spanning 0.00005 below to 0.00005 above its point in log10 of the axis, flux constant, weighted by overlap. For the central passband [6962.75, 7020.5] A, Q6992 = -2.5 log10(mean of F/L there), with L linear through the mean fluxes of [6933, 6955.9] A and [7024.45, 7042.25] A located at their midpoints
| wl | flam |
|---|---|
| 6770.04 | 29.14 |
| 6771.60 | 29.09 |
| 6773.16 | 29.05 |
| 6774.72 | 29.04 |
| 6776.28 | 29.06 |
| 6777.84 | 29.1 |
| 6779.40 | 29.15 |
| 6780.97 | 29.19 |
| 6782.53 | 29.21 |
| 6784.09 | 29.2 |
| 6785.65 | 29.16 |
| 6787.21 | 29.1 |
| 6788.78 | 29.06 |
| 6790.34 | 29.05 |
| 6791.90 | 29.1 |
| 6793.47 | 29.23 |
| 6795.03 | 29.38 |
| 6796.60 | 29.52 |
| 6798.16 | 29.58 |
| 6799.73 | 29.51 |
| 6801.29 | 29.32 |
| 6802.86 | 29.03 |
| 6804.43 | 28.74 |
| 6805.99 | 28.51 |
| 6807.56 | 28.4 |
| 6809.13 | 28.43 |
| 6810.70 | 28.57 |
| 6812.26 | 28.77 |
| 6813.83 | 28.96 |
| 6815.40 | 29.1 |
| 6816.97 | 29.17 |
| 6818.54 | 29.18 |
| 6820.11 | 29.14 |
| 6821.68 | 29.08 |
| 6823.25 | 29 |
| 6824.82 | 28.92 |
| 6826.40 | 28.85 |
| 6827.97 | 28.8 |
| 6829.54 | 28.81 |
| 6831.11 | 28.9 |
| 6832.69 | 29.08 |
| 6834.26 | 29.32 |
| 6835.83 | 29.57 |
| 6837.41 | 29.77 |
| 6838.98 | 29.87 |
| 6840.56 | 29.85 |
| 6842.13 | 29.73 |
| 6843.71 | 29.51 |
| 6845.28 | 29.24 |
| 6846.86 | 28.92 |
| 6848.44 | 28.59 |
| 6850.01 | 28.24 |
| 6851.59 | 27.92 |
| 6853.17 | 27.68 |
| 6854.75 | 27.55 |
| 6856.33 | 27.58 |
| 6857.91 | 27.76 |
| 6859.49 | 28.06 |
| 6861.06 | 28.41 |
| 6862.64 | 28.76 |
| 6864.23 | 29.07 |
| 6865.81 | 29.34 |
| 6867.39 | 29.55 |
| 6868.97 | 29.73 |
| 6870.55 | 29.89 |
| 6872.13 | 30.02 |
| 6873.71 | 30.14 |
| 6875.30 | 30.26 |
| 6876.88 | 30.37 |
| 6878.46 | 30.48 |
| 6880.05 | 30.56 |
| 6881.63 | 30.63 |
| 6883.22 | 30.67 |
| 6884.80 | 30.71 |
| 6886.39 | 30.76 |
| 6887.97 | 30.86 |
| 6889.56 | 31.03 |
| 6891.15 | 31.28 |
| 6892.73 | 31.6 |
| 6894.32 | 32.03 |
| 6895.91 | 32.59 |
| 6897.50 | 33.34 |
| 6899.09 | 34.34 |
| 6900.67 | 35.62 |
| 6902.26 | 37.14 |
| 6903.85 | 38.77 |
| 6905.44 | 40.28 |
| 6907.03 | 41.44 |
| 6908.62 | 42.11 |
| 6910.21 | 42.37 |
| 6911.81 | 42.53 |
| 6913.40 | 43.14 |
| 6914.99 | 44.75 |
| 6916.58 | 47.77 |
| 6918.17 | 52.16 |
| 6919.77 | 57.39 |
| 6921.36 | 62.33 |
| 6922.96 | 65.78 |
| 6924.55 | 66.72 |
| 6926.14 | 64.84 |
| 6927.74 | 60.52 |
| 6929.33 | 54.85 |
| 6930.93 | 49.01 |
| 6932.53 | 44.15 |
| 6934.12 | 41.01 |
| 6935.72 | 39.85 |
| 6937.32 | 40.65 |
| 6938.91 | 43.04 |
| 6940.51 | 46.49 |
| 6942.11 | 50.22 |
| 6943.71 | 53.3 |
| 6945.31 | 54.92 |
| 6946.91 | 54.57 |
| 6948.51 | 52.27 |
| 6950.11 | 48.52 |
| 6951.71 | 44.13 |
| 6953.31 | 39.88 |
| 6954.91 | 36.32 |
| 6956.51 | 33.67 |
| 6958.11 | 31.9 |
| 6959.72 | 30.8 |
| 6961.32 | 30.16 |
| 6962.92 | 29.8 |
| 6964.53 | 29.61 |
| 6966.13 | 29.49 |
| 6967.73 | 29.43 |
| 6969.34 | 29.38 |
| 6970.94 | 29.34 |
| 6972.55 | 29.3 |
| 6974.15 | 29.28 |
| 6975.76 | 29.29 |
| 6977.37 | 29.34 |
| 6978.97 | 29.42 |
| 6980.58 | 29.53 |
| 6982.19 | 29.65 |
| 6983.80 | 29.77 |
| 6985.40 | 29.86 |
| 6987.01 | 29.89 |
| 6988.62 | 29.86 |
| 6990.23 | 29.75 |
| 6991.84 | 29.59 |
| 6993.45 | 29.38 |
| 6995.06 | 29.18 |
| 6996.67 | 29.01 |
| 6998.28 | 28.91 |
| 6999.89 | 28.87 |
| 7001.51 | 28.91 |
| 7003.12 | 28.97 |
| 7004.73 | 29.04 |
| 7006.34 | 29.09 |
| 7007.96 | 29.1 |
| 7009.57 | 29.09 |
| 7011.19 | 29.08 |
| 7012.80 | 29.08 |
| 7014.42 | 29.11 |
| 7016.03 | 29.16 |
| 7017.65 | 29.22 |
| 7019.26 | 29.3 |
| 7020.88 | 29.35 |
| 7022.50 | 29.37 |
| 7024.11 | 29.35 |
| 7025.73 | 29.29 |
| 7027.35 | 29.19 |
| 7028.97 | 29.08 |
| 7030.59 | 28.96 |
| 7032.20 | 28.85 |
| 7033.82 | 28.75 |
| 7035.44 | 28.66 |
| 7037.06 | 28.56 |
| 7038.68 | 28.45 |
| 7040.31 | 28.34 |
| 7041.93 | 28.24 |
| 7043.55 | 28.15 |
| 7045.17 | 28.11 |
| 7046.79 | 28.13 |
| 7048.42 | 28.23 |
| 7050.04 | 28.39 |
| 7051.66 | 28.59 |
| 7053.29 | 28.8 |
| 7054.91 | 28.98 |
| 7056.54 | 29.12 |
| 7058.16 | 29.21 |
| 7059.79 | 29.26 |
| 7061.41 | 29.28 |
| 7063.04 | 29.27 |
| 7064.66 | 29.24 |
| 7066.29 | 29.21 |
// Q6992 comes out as 0.24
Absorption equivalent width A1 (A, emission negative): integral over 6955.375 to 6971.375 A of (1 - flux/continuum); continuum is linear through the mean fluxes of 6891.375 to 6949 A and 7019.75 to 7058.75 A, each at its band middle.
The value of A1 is 3.79 A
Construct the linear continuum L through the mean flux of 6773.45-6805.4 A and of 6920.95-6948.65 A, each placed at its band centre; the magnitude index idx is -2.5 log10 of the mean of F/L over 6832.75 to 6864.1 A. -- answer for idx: 0.316 mag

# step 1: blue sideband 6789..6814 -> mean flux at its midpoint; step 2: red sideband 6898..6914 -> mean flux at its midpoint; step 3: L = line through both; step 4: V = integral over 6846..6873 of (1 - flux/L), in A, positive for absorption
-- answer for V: 4.83 A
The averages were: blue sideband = 29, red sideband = 39.6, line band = 28.7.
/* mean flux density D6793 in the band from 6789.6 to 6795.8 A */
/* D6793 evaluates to 29.2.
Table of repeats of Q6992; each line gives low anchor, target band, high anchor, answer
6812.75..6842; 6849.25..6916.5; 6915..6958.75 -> 0.206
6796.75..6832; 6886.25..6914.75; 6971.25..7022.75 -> -0.245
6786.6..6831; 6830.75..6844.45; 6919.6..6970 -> 0.101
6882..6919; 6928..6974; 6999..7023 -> -0.195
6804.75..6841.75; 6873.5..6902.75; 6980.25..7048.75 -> -0.098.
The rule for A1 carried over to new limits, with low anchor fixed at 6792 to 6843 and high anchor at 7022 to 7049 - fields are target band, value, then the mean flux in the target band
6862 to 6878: -0.40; 29.7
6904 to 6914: -4.42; 41.7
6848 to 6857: 0.36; 27.9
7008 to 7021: -0.20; 29.2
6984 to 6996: -0.36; 29.7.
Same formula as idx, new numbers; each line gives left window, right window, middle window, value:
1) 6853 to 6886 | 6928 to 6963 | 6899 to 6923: -0.205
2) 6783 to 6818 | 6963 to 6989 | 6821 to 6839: 0.000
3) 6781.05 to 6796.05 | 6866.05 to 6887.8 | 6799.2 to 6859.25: 0.030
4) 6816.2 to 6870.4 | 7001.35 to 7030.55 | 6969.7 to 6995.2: -0.016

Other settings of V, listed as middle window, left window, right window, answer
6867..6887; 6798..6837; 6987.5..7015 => -0.86 A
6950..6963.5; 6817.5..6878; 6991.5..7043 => -3.06 A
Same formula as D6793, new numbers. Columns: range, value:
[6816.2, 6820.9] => 29.2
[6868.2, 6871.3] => 29.8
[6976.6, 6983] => 29.5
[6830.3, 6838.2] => 29.3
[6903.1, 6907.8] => 40.2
